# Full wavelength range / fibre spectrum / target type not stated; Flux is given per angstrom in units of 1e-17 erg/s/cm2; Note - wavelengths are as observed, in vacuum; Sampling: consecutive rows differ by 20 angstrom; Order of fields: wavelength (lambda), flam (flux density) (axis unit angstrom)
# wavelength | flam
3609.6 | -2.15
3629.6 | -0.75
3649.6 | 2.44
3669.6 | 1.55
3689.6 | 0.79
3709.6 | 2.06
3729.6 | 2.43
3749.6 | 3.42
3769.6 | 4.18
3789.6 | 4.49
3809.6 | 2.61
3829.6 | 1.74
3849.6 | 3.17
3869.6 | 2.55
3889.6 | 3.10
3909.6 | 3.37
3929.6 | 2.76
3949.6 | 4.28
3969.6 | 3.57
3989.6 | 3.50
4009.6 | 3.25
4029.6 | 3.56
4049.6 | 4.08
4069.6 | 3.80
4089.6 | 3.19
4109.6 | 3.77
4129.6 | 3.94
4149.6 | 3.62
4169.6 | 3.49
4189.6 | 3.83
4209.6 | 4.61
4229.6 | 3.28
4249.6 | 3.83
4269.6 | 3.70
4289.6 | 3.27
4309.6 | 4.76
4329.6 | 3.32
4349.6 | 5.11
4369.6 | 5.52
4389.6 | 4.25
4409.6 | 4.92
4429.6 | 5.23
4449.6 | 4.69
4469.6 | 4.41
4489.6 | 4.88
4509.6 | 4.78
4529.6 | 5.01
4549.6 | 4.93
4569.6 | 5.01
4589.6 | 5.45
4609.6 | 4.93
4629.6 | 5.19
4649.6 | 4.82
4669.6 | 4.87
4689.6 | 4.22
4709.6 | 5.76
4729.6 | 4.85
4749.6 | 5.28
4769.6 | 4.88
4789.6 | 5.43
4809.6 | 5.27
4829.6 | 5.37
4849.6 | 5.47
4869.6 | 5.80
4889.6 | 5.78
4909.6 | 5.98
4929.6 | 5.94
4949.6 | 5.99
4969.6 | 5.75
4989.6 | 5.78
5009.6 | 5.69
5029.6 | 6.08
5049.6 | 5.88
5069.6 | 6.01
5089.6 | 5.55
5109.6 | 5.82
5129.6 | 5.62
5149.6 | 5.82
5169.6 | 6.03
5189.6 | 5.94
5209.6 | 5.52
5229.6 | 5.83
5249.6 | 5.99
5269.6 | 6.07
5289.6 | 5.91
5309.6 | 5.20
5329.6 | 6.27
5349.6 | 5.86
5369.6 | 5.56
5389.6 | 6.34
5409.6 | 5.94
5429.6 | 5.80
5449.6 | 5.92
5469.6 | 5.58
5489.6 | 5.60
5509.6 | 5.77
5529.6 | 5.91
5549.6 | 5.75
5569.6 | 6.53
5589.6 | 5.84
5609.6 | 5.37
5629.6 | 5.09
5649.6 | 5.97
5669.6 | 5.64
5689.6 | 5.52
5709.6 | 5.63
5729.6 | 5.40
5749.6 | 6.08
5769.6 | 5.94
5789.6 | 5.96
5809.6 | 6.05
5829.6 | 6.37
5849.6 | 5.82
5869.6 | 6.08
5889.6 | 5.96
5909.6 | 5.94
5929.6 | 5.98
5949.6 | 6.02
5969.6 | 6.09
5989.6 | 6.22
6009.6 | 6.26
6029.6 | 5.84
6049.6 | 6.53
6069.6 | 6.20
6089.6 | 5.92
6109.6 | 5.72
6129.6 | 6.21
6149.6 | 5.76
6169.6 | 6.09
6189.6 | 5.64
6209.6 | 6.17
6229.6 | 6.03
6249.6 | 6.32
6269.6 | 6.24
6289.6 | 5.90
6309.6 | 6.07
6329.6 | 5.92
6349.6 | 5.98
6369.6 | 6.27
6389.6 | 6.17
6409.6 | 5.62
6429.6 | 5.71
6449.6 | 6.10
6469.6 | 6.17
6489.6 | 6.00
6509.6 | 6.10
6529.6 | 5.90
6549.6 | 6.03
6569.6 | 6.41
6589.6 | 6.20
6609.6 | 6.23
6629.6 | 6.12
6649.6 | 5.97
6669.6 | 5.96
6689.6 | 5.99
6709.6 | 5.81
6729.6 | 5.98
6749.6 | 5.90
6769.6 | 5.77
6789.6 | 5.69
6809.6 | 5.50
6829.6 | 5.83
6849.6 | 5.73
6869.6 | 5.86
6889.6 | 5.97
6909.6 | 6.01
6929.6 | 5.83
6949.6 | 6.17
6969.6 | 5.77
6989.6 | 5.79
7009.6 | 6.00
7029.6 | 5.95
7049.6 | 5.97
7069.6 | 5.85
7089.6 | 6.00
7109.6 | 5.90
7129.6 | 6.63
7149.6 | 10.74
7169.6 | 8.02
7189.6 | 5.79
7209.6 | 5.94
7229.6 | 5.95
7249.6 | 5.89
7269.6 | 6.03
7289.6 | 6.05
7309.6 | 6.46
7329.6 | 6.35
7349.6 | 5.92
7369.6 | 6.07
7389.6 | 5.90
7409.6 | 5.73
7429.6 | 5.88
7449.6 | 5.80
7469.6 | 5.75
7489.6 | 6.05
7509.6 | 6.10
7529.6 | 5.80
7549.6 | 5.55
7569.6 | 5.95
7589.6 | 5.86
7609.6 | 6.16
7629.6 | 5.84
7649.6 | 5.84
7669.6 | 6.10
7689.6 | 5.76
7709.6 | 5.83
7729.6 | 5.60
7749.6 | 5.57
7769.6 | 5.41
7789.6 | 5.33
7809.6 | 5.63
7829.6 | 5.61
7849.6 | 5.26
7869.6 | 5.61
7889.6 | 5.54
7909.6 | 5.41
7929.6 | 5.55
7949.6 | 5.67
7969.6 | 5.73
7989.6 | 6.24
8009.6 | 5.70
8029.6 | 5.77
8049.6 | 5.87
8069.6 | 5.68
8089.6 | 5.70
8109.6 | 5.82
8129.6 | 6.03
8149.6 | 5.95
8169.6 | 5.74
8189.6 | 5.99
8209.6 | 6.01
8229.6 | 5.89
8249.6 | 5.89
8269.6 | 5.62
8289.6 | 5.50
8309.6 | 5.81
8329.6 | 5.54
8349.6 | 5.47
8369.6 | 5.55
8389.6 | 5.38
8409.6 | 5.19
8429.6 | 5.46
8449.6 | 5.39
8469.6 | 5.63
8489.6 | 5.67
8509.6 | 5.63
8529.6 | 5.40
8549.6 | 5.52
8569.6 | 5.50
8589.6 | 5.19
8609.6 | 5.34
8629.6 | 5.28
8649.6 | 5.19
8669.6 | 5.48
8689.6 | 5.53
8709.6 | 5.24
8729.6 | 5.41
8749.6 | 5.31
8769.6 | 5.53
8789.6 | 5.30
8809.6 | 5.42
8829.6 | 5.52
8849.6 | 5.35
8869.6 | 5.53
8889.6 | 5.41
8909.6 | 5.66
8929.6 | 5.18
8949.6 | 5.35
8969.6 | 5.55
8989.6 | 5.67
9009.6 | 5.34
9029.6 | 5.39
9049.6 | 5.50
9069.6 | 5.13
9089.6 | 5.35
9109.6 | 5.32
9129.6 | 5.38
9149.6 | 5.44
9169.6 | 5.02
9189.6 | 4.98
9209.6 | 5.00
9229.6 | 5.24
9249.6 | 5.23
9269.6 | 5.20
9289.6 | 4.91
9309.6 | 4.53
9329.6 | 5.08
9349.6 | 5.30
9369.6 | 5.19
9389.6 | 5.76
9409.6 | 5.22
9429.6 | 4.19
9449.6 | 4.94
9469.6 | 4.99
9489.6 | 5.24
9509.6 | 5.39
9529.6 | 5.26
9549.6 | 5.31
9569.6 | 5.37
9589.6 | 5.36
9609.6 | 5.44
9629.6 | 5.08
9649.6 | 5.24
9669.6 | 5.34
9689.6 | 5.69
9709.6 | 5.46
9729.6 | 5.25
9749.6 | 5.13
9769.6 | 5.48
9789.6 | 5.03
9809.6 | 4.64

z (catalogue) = 0.089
